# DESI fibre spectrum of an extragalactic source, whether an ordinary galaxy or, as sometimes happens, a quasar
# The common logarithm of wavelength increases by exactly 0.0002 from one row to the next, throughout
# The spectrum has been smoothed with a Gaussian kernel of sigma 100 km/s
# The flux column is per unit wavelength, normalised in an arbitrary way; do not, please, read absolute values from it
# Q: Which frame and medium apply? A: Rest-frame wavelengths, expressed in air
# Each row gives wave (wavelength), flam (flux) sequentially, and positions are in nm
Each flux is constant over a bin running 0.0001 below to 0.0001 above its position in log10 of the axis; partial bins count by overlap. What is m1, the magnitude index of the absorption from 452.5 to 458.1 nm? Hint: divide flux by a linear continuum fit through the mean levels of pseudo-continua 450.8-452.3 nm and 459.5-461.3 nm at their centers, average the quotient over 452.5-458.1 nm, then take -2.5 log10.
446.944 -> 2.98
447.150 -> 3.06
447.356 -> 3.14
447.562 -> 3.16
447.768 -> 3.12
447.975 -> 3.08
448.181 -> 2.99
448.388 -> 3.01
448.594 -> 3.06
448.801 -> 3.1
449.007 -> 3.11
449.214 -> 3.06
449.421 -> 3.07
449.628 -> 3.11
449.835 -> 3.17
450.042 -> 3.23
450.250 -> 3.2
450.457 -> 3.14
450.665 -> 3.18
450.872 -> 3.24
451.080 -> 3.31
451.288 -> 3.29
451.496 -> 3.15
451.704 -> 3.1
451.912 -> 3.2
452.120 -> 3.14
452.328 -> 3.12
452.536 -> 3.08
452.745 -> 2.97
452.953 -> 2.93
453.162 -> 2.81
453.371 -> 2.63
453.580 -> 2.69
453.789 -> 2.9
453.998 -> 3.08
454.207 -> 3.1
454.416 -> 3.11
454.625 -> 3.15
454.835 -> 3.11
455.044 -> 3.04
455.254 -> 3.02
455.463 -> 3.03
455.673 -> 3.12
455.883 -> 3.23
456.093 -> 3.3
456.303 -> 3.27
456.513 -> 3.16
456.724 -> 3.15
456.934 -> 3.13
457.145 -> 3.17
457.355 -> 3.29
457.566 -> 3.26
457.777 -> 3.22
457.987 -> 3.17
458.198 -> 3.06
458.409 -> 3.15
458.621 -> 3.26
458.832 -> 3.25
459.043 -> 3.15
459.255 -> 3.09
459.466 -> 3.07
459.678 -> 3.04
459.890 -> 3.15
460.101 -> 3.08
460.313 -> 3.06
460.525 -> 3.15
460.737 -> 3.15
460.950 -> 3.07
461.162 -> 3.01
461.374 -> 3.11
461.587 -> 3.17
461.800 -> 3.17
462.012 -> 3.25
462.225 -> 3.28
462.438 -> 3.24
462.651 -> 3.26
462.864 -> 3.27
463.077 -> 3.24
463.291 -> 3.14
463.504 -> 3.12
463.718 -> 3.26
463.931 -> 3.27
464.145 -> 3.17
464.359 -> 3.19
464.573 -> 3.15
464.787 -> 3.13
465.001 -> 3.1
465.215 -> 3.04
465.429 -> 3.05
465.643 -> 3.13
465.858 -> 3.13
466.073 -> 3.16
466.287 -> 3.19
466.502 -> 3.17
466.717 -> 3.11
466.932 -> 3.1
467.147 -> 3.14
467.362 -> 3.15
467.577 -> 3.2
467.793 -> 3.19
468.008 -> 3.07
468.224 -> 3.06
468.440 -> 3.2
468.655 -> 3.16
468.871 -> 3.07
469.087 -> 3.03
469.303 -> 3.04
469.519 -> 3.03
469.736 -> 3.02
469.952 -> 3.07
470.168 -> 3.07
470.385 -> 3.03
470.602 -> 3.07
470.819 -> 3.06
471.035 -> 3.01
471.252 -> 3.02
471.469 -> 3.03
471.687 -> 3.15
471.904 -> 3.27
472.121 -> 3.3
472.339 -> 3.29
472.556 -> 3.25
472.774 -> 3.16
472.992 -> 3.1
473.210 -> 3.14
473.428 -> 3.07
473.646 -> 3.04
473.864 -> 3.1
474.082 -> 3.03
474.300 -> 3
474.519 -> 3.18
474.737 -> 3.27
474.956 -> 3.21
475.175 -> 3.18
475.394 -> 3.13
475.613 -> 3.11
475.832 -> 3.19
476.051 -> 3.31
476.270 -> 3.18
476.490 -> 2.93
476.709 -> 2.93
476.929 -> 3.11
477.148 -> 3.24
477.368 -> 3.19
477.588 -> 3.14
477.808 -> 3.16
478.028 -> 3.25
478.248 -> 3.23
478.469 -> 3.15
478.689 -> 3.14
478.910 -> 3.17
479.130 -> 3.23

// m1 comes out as 0.03 mag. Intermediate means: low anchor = 3.2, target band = 3.08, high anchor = 3.09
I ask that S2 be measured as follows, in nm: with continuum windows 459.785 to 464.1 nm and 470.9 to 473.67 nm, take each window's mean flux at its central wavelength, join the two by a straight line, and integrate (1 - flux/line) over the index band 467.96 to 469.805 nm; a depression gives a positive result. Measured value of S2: 0.04 nm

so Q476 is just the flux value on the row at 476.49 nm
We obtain 2.93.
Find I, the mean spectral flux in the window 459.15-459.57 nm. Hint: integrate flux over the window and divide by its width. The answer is 3.08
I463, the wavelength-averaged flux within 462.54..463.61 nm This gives 3.21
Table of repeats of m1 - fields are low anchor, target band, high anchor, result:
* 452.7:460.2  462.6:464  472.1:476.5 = -0.04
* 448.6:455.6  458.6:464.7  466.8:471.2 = -0.03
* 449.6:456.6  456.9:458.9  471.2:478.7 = -0.03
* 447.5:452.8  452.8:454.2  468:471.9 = 0.09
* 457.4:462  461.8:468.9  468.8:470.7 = -0.03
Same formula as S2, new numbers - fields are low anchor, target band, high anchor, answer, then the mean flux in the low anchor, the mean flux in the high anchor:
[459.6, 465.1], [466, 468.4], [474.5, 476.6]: 0.018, 3.16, 3.17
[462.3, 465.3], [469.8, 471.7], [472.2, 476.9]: 0.061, 3.19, 3.13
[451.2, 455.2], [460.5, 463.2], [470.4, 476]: -0.095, 3.03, 3.13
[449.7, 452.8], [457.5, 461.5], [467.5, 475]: 0.021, 3.17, 3.11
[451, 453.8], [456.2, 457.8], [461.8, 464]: -0.047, 3.02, 3.23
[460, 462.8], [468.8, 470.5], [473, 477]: 0.048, 3.16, 3.12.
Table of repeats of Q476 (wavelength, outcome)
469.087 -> 3.03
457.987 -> 3.17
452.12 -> 3.14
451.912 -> 3.2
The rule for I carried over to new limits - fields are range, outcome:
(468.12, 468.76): 3.14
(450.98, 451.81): 3.21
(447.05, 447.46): 3.1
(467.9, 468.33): 3.07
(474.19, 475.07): 3.16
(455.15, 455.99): 3.1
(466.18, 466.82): 3.16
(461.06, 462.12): 3.14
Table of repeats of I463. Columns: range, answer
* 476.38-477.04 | 2.99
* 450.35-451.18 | 3.22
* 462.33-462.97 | 3.26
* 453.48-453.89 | 2.79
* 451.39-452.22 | 3.15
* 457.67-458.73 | 3.17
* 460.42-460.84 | 3.15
